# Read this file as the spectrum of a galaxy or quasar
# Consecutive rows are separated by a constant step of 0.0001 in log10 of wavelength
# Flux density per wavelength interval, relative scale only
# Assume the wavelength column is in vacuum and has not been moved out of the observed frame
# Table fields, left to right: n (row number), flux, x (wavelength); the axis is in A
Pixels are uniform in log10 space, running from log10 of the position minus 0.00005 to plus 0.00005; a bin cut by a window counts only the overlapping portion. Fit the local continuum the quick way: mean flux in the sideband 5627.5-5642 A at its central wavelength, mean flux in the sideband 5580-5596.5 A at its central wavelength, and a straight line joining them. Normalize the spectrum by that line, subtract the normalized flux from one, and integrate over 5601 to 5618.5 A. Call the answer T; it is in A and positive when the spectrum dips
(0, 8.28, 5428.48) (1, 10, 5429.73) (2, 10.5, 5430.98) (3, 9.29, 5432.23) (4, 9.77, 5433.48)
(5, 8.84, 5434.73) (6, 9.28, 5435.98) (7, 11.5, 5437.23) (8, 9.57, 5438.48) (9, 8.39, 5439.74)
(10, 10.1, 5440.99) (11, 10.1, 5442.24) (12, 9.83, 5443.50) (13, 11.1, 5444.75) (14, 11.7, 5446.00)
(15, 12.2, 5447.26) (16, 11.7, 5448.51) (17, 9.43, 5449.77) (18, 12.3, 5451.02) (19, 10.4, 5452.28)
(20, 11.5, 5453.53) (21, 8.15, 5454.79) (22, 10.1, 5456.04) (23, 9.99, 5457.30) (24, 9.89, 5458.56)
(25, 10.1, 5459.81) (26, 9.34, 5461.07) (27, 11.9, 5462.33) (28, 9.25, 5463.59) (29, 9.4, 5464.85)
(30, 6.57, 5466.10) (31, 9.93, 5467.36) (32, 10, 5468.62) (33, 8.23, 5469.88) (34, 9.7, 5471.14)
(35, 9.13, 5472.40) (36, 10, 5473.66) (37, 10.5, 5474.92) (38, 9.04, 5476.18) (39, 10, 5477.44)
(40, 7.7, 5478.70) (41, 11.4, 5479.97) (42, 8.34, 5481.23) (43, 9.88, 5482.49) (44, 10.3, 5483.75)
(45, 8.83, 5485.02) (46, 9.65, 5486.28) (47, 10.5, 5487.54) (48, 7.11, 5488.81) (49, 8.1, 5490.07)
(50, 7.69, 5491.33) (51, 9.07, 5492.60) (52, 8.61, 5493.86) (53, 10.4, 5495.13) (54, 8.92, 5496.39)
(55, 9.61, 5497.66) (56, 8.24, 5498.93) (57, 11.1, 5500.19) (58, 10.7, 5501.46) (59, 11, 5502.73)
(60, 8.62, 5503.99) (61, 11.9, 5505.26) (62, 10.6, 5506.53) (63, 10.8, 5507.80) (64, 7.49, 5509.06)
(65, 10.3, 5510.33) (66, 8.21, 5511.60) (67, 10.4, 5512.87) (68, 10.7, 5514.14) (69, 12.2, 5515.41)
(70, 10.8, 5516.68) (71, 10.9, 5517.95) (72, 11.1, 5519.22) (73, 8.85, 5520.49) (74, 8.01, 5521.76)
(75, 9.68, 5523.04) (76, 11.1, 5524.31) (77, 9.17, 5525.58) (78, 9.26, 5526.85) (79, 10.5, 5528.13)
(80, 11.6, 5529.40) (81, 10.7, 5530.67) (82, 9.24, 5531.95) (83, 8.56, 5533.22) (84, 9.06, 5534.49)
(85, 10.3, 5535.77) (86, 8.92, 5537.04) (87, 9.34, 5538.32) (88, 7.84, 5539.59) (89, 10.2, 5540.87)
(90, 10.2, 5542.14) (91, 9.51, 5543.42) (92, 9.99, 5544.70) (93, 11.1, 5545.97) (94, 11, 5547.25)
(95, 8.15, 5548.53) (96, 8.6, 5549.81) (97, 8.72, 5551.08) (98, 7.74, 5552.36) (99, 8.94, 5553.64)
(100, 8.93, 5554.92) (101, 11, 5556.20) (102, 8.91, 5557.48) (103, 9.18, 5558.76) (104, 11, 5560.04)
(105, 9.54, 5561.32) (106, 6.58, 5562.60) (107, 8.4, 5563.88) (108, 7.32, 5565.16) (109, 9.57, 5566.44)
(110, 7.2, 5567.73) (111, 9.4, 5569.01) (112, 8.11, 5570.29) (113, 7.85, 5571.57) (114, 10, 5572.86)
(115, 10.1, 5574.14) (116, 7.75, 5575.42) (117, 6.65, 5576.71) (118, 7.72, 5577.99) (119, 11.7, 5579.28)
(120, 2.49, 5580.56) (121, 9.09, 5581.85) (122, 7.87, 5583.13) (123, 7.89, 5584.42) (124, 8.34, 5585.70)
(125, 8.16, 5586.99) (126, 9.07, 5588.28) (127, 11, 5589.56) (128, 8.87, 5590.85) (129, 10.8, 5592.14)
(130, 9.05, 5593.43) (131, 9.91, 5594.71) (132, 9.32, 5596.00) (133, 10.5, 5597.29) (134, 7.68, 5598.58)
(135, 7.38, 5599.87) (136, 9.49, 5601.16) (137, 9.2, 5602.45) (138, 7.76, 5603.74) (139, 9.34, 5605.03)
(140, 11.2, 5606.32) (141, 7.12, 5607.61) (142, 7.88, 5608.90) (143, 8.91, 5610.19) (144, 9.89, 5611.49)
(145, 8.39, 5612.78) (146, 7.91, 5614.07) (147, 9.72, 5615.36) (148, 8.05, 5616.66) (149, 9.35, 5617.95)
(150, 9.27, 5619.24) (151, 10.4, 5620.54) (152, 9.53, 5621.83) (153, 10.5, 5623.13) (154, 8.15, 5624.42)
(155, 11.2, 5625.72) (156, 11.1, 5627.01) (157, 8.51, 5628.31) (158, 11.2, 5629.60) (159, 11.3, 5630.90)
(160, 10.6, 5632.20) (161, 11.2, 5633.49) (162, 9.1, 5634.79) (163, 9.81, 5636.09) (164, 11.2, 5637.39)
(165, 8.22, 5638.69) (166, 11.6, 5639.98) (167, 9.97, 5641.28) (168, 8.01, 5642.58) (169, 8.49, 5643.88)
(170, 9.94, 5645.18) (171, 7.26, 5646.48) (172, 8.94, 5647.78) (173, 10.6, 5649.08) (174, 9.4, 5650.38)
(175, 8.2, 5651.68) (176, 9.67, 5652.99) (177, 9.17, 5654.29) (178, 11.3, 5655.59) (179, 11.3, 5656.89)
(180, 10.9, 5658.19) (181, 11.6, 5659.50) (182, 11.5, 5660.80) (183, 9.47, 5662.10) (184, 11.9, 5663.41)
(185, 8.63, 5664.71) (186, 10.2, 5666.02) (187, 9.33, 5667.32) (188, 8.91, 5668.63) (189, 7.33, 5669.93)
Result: 1.0 A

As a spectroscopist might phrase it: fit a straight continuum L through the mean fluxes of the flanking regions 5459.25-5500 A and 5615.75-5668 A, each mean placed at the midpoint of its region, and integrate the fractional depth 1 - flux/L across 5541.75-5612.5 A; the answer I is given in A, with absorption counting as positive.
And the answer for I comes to 5.7 A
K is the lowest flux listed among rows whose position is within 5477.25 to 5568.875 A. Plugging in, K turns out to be 6.58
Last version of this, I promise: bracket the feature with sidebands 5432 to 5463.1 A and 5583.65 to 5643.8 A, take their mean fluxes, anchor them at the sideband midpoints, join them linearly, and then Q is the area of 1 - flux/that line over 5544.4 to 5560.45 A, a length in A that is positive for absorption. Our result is 0.45 A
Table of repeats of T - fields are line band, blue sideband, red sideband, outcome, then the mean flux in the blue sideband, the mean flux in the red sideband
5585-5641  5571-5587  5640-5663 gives -3.5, 8.12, 9.82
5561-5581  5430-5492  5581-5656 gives 2.7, 9.76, 9.34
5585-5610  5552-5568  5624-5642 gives 1.3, 8.84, 10.2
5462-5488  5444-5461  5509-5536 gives 2.2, 10.6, 9.96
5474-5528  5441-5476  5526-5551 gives 0.9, 10.1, 9.66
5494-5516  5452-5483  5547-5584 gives -2.0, 9.61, 8.57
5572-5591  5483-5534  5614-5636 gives 2.7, 9.76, 9.88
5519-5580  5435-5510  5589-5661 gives 2.8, 9.77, 9.59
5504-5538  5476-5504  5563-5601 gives -3.3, 9.36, 8.59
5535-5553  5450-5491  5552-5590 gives -1.1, 9.59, 8.58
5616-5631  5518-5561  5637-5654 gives -0.7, 9.6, 9.31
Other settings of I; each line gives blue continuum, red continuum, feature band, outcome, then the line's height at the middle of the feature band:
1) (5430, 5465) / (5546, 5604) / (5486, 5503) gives 0.68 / 9.68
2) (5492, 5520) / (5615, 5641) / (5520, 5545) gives 1.14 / 10.1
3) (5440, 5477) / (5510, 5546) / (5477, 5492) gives 1.31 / 9.99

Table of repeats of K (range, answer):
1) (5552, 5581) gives 2.49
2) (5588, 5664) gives 7.12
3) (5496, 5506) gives 8.24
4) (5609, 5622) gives 7.91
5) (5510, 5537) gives 8.01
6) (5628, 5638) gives 8.51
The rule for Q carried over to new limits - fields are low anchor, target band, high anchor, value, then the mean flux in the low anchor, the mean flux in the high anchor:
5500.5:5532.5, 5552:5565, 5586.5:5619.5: 0.9 A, 10.2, 9.05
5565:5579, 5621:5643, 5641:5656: -2.6 A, 8.45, 9.19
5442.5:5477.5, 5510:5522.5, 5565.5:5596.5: -1.0 A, 10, 8.65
